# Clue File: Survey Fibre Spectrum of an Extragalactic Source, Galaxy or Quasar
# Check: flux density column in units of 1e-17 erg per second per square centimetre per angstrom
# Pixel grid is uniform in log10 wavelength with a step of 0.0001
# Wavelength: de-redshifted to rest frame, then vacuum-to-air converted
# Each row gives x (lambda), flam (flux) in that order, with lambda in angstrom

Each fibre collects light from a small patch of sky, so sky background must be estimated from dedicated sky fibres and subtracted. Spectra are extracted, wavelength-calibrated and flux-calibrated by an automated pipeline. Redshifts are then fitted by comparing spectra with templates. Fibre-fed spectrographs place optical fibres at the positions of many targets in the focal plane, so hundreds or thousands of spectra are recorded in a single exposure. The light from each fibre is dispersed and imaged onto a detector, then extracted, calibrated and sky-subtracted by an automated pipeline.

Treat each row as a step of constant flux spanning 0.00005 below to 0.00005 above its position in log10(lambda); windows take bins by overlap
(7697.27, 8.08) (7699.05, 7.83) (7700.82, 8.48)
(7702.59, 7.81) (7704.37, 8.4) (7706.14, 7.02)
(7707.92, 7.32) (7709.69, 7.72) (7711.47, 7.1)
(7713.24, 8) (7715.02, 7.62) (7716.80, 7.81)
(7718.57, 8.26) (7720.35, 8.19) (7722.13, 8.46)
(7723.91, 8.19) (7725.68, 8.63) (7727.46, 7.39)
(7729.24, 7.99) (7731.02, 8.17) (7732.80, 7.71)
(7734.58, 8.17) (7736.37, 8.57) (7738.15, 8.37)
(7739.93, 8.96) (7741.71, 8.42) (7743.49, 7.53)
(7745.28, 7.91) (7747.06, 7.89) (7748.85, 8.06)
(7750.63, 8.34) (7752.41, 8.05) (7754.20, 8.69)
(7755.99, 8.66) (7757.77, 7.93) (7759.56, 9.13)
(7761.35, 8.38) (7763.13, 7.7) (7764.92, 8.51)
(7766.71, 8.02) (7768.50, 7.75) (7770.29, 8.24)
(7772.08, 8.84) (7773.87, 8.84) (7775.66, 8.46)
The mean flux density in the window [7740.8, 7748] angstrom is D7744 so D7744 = 7.94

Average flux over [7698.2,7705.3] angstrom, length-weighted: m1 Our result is 8.13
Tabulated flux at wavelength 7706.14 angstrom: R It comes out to 7.02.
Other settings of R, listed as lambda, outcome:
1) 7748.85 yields 8.06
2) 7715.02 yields 7.62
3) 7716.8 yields 7.81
